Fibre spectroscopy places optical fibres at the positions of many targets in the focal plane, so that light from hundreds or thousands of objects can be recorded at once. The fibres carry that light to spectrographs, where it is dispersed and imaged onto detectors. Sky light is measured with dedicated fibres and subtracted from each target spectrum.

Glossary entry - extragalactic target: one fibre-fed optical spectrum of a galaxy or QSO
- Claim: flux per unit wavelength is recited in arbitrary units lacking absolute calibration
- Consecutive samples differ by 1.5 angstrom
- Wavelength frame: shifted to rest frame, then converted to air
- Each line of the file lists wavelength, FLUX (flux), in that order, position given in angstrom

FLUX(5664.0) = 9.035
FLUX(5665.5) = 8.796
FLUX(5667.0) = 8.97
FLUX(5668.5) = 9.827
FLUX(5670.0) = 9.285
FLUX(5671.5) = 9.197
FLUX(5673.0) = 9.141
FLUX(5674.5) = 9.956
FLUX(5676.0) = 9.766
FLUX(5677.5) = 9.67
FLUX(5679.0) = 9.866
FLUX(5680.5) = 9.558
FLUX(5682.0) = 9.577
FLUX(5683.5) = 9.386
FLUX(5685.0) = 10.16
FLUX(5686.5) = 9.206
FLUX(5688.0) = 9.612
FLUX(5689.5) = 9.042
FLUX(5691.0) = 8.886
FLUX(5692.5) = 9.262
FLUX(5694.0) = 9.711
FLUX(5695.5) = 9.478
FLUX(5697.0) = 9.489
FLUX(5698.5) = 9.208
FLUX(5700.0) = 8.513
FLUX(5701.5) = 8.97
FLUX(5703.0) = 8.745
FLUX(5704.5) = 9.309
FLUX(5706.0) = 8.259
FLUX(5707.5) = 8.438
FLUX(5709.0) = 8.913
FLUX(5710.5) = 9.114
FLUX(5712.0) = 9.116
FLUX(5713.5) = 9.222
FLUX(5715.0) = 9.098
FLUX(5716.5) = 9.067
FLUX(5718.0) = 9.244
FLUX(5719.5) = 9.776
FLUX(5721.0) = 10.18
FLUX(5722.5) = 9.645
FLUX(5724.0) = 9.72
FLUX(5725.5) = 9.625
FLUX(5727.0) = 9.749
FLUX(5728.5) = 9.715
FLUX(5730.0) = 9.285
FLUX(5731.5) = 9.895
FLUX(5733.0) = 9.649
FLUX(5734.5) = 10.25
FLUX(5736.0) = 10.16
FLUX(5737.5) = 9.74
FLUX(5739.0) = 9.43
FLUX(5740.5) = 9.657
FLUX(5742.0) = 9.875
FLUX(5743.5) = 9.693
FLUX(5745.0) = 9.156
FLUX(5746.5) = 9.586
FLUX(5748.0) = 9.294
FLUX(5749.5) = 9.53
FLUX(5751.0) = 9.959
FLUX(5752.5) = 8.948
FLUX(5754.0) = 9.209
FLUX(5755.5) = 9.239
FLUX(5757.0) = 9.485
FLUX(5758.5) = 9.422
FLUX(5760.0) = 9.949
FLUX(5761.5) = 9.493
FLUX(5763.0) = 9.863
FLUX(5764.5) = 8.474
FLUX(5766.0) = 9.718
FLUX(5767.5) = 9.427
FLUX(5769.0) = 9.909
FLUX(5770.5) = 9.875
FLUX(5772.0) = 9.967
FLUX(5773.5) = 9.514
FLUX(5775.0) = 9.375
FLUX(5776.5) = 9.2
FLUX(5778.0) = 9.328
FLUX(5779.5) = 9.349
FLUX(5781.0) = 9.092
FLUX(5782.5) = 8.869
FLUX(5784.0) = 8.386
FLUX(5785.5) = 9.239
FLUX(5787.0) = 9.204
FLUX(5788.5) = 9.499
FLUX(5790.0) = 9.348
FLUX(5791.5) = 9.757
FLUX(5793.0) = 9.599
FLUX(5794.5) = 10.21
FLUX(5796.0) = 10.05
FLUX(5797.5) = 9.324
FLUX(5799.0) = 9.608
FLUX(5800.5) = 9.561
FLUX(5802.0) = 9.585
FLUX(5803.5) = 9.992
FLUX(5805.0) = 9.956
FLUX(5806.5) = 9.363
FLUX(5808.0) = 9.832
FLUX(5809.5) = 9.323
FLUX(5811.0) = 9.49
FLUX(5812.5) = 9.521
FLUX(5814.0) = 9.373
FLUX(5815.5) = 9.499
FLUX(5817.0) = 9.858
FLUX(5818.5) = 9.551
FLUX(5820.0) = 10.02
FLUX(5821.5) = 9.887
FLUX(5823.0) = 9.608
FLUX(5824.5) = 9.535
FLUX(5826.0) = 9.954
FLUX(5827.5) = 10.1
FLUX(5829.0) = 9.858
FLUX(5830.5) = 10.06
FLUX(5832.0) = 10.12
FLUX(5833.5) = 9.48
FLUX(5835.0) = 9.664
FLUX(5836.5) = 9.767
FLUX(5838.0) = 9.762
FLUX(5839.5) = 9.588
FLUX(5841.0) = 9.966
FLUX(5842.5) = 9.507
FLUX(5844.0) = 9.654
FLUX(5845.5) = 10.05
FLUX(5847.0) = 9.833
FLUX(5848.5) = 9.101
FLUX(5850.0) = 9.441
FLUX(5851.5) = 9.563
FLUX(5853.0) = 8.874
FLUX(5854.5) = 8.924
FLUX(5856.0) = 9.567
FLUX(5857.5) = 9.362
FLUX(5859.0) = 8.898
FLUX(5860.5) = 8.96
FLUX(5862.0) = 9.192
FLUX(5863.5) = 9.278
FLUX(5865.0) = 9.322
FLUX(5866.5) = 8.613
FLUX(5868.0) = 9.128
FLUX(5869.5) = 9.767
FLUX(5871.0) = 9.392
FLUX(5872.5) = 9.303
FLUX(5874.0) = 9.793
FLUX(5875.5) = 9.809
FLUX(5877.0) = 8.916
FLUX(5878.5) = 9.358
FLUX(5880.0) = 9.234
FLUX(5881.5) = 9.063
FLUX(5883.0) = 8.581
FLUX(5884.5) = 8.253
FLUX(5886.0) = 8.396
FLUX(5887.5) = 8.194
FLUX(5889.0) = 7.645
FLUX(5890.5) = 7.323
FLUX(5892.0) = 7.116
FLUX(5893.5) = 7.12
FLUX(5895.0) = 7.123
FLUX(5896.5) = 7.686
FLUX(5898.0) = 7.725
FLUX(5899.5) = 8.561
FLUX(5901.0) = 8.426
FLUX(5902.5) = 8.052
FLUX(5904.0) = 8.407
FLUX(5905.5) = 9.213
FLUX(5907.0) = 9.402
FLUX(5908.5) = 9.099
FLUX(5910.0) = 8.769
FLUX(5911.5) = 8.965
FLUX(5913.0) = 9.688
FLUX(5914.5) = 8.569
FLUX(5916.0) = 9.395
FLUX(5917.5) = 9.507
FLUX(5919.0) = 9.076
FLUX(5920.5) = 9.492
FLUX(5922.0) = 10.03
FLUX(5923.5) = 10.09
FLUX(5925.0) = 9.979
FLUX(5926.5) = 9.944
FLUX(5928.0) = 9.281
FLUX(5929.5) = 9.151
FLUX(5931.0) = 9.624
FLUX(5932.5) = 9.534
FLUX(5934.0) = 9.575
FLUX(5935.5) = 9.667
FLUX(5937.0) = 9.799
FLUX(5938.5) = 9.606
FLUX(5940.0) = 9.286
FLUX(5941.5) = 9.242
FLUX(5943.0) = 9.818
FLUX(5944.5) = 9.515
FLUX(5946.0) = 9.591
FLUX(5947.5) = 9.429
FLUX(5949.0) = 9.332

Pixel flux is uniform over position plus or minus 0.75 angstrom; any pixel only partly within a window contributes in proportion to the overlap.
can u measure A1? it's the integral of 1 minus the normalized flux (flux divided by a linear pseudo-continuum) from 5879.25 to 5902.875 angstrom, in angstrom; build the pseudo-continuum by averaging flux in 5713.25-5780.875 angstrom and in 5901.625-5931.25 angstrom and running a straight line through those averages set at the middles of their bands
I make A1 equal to 3.3 angstrom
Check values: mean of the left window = 9.55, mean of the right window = 9.28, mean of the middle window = 8.03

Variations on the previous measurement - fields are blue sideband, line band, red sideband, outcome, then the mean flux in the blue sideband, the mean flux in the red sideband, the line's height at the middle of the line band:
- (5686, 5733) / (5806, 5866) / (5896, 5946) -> -2.0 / 9.28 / 9.23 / 9.25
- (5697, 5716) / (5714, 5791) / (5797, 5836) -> -2.1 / 8.93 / 9.7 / 9.25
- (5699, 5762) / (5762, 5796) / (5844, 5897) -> -0.8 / 9.41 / 8.88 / 9.23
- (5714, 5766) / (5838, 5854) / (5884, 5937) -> -0.8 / 9.56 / 8.82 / 9.1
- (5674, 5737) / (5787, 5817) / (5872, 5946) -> -1.4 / 9.42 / 8.97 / 9.21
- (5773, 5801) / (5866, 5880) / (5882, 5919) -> -1.1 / 9.39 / 8.4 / 8.64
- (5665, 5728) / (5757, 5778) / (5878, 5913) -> -1.3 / 9.33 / 8.36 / 8.98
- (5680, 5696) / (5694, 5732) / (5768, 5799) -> 0.7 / 9.44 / 9.46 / 9.45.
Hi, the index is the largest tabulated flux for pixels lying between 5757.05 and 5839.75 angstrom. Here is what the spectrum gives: 10.21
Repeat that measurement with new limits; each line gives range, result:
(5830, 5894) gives 10.12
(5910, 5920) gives 9.688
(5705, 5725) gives 10.18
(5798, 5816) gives 9.992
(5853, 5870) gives 9.767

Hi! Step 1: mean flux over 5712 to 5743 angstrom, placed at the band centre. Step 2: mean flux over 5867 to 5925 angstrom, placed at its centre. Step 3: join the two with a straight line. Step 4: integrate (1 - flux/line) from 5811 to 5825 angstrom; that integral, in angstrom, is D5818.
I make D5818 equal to -0.7 angstrom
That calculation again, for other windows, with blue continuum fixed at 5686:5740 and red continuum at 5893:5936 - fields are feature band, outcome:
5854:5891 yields 0.4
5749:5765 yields -0.3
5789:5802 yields -0.6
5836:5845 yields -0.6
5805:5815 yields -0.4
